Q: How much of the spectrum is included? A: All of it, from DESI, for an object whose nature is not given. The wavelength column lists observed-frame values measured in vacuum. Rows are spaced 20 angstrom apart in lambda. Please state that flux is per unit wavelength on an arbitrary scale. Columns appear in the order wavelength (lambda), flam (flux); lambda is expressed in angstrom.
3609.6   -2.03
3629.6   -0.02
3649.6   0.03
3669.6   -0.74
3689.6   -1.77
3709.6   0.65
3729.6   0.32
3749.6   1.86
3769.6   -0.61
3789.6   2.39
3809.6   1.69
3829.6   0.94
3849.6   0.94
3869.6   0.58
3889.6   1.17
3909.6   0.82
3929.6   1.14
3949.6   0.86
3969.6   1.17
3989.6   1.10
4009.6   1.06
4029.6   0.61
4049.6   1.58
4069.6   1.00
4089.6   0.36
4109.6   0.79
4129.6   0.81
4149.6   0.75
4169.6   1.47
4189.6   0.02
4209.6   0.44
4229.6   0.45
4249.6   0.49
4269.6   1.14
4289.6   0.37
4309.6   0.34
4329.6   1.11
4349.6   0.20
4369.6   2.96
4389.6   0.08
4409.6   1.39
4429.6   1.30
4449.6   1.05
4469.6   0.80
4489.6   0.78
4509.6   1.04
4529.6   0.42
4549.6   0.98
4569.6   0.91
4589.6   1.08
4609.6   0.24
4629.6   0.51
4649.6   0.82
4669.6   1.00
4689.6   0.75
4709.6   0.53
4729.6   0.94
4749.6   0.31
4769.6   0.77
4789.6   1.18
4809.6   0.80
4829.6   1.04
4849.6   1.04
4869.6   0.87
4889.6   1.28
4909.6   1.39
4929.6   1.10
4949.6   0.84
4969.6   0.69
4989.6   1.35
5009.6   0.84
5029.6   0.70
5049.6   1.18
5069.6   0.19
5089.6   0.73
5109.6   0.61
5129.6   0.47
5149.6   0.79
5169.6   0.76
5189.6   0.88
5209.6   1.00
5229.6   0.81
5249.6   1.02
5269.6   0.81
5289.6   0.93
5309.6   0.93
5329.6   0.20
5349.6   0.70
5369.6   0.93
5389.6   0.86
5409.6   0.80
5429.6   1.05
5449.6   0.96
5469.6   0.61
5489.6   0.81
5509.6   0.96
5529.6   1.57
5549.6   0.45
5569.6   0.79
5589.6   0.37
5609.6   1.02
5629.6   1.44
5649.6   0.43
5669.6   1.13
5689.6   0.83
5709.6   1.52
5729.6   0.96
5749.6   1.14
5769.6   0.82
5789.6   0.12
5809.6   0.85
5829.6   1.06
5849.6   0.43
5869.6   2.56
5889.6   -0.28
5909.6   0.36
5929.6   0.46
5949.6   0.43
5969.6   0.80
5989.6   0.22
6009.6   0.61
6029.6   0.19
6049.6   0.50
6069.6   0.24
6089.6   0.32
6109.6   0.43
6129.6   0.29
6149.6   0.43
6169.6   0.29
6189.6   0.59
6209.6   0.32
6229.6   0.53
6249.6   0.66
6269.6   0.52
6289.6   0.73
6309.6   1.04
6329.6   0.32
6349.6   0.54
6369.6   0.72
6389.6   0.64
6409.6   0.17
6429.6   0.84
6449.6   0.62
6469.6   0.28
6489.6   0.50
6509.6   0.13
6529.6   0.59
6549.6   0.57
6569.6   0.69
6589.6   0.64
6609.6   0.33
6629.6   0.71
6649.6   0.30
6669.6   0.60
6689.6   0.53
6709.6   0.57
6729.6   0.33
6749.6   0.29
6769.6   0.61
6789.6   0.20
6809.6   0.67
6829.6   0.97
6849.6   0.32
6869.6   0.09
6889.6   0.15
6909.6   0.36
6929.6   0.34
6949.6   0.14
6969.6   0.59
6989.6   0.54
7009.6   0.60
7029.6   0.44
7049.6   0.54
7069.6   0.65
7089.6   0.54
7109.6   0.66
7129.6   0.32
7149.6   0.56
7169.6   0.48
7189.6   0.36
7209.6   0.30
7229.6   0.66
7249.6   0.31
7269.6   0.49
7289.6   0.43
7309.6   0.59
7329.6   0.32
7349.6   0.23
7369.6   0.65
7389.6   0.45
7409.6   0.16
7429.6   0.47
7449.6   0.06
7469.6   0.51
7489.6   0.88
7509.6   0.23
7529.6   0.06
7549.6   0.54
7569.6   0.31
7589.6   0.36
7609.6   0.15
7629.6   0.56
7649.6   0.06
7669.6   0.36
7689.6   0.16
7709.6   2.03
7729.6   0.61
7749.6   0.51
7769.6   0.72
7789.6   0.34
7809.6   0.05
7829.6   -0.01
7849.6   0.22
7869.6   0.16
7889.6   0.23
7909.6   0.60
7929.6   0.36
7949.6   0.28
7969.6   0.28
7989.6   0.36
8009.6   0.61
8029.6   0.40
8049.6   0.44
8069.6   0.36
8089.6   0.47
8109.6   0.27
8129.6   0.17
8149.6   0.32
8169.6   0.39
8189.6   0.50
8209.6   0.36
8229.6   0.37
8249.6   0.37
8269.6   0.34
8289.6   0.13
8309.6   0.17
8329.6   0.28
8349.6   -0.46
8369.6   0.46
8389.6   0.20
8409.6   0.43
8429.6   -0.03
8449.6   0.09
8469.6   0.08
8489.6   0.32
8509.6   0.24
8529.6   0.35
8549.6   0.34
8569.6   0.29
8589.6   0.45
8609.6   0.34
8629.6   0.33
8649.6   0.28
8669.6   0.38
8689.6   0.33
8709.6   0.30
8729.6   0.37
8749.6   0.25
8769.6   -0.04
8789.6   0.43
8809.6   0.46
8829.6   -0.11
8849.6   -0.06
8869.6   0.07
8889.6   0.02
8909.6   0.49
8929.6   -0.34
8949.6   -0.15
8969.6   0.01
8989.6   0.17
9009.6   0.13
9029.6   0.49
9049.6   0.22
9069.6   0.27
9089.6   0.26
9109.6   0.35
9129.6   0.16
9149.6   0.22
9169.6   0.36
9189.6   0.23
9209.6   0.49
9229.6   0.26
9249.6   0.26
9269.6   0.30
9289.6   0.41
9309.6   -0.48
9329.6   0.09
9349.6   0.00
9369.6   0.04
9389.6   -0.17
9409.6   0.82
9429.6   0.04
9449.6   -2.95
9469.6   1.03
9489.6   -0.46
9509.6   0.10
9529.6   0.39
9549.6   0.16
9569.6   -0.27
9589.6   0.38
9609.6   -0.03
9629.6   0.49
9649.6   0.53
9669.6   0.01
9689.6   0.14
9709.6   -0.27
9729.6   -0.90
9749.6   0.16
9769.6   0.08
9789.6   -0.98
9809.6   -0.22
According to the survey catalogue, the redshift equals 0.173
